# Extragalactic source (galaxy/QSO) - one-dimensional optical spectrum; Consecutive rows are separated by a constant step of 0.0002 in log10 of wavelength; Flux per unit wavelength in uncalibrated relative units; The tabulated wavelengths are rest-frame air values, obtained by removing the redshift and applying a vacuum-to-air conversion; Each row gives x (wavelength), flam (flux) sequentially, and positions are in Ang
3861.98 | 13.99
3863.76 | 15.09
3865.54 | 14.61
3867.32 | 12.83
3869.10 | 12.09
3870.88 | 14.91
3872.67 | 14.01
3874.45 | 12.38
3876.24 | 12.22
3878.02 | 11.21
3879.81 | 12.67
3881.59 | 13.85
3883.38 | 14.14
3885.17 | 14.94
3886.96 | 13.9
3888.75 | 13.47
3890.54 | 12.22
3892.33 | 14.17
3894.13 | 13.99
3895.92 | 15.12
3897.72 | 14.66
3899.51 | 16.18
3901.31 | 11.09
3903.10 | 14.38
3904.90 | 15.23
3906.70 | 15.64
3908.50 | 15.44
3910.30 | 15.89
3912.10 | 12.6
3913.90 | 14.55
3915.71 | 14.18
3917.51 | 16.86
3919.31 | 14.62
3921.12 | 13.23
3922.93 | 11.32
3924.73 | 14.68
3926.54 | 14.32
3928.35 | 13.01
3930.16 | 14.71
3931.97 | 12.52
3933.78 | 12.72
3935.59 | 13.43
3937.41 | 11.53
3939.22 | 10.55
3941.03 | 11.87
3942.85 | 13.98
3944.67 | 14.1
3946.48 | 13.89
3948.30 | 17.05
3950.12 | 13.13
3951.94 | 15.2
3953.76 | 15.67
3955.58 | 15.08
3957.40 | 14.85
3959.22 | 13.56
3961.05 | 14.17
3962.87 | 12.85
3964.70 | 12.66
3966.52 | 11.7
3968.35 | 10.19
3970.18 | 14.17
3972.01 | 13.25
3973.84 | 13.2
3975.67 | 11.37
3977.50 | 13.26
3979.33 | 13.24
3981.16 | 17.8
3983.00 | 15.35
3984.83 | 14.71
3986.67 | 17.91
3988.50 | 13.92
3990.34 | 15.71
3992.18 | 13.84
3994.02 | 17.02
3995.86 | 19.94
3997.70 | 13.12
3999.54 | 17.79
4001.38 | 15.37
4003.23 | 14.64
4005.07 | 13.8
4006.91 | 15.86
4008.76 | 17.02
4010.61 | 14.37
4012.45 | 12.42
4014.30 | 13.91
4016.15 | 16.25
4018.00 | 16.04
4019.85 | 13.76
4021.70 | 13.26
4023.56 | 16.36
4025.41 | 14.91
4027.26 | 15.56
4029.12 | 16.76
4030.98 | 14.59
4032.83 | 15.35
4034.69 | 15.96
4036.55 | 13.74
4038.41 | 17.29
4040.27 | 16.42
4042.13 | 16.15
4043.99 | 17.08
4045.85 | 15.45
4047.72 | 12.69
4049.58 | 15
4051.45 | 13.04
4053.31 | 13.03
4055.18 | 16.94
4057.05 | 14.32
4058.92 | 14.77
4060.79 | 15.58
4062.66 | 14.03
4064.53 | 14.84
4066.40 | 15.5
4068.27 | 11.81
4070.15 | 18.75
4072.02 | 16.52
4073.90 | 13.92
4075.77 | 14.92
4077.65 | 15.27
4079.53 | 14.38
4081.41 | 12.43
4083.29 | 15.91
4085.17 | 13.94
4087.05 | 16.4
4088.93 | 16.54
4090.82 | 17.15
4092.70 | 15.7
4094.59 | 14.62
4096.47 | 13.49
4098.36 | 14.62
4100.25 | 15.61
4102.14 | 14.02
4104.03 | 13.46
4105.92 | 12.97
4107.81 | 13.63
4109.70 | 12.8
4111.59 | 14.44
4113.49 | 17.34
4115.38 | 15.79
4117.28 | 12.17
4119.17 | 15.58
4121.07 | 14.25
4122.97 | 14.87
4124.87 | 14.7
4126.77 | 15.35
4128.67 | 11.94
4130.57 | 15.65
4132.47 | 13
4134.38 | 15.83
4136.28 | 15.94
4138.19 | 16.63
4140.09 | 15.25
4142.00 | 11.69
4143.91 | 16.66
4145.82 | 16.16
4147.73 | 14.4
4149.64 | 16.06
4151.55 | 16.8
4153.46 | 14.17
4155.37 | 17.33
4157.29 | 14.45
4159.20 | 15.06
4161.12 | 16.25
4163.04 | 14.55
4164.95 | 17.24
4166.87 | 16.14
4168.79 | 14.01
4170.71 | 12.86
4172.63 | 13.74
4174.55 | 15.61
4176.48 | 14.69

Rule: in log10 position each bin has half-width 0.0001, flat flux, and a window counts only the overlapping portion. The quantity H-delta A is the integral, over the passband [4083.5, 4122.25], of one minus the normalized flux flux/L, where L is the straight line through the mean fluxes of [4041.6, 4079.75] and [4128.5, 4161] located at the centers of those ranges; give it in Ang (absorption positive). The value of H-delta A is 0.9 Ang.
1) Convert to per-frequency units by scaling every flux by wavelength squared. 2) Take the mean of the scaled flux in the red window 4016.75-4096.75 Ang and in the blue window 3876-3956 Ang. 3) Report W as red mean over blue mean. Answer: 1.2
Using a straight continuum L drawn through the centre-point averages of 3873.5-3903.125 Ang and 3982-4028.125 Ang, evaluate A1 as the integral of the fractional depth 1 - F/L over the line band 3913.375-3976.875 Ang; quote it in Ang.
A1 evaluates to 3.8 Ang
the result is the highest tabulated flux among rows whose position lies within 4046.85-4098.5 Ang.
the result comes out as 18.75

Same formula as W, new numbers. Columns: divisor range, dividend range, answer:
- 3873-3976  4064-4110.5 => 1.17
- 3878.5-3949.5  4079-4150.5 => 1.18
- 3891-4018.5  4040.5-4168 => 1.13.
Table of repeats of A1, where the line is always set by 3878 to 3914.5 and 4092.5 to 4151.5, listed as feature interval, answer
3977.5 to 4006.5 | -2.37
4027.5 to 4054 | -1.33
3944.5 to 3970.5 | 0.75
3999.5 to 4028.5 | -1.20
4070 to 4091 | -1.07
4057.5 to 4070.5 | -0.27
